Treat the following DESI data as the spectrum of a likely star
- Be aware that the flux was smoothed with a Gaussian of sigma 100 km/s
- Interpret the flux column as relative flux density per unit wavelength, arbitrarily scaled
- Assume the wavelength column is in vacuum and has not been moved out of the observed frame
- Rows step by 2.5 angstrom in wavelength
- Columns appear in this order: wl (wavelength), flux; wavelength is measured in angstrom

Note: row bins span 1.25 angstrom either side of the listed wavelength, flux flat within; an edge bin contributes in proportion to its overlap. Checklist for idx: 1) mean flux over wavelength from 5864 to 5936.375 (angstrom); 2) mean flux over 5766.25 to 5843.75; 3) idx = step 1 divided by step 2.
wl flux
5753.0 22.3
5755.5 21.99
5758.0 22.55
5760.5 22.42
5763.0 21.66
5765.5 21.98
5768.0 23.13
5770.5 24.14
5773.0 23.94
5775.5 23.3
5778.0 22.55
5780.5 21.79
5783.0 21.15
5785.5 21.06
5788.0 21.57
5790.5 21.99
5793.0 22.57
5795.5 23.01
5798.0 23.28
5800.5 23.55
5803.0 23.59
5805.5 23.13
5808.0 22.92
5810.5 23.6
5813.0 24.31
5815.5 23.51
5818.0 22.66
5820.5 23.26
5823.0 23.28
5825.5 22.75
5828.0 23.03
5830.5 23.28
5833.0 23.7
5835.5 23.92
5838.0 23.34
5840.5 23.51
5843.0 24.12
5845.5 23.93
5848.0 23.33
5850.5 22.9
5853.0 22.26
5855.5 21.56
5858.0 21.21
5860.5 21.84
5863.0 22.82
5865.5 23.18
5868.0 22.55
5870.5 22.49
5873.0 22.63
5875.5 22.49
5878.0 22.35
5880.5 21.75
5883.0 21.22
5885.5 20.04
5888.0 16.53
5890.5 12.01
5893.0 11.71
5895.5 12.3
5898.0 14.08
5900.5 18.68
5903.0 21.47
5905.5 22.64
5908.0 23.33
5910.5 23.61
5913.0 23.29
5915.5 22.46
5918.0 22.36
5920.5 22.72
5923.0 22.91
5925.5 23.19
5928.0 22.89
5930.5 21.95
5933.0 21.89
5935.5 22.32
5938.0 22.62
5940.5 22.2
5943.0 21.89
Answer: 0.90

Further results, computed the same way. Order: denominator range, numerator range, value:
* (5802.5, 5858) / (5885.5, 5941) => 0.87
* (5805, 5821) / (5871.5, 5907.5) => 0.80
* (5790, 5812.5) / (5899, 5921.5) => 0.96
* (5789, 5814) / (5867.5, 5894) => 0.85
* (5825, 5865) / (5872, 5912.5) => 0.84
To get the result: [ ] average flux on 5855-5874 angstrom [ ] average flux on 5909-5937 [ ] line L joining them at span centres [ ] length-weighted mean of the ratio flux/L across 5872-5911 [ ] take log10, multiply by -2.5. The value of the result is 0.179 mag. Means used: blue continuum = 22.3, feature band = 19.1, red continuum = 22.7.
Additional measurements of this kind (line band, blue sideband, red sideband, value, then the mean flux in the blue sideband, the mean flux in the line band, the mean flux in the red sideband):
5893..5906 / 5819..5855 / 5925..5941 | 0.32 mag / 23.3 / 17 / 22.4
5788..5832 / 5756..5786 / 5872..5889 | -0.06 mag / 22.5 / 23.1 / 21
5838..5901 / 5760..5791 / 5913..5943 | 0.10 mag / 22.4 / 20.5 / 22.5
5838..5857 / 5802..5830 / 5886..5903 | -0.16 mag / 23.3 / 23.1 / 15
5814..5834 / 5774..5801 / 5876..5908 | -0.11 mag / 22.3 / 23.2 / 18.2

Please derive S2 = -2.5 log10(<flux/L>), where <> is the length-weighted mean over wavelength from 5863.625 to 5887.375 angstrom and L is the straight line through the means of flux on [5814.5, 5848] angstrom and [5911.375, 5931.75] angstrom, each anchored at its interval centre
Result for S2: 0.05 mag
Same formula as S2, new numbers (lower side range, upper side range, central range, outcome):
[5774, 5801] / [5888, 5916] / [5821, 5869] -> -0.13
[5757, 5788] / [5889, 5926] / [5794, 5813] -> -0.07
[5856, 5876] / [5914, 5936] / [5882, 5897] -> 0.40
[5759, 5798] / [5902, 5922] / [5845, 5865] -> 0.01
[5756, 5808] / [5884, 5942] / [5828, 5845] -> -0.09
